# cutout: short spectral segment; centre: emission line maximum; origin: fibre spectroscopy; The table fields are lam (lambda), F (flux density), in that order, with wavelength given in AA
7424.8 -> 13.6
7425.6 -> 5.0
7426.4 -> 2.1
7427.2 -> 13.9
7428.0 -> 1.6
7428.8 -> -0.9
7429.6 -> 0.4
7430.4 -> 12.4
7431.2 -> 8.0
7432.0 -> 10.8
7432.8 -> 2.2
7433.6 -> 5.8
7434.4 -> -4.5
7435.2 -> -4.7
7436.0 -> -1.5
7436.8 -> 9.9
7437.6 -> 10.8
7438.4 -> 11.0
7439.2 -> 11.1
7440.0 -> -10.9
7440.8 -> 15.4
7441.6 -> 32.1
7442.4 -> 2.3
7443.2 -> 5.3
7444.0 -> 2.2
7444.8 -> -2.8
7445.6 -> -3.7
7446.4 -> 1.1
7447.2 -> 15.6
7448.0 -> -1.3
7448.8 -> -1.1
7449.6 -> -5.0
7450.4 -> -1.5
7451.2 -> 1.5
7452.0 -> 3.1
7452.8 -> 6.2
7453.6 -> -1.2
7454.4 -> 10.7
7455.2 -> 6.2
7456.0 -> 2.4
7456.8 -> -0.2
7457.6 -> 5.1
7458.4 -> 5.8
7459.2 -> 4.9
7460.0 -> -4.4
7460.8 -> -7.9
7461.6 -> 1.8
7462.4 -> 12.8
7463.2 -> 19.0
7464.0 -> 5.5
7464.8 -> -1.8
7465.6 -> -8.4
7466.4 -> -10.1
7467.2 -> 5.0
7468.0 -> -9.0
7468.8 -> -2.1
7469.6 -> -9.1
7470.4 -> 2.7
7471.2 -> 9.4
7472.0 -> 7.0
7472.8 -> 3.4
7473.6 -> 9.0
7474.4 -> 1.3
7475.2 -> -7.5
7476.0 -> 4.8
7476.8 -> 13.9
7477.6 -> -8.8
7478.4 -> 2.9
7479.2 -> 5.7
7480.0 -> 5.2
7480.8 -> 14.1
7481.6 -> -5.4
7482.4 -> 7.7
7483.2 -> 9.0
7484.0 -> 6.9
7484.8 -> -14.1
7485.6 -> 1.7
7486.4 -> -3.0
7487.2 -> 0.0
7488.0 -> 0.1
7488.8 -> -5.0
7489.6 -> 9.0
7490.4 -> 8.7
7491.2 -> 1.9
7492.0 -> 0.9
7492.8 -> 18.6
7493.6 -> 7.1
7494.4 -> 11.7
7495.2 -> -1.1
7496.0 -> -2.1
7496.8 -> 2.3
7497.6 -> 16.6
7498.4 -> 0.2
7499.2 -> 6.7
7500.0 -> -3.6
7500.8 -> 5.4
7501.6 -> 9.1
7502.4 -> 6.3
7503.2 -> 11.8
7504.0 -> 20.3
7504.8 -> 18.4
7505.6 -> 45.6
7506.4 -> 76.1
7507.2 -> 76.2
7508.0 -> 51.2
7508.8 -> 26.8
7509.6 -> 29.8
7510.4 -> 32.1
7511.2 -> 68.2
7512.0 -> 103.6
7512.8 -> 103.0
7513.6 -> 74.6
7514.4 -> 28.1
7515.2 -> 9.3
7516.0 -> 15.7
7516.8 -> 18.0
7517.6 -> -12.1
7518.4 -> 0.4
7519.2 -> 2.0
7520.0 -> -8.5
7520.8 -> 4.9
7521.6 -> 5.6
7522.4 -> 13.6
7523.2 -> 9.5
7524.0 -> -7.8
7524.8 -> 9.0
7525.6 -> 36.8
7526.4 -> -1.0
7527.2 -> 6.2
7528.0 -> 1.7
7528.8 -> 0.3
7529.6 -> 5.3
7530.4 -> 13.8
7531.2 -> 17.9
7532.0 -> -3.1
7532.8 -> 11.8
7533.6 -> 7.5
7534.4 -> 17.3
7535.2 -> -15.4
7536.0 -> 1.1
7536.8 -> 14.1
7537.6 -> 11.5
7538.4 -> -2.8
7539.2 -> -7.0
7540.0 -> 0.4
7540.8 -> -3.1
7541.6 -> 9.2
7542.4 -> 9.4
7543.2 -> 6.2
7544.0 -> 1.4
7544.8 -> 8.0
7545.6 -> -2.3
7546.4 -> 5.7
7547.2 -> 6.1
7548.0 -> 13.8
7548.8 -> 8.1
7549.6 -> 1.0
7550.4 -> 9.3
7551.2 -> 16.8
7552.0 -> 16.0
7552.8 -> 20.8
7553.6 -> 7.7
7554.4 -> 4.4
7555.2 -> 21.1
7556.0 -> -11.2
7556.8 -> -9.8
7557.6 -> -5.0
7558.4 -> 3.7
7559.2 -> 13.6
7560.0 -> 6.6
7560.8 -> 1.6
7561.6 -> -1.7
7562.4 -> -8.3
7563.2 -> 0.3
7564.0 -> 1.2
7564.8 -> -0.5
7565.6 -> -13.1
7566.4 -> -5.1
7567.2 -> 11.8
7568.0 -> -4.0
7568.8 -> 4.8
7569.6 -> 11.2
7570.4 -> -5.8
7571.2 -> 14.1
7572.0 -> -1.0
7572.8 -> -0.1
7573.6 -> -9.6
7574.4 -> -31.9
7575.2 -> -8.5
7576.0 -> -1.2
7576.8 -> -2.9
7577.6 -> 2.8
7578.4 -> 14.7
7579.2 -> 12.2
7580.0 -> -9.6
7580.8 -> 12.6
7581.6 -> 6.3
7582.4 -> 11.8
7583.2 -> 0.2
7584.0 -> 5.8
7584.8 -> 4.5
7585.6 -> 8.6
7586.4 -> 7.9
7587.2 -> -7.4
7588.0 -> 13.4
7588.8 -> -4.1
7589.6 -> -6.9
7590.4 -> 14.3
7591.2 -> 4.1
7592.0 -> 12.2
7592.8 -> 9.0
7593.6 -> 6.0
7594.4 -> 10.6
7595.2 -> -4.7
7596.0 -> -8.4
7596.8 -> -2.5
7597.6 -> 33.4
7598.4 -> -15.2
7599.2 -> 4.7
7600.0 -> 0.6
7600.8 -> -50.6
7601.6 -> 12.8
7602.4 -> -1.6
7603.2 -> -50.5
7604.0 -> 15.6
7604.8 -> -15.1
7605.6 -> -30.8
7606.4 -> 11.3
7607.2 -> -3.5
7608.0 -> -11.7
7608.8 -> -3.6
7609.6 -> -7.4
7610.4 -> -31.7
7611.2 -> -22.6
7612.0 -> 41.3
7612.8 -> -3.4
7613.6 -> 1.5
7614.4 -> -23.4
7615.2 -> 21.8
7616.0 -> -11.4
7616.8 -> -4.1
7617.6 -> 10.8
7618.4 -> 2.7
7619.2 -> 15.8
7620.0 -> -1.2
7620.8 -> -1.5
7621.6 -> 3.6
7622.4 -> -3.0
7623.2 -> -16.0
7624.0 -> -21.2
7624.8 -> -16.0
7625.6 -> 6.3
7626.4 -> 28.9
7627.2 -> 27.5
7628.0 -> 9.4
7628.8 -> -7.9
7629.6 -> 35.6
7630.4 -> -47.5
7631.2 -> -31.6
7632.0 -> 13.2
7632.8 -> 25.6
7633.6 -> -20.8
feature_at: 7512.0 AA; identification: [O II] 3727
